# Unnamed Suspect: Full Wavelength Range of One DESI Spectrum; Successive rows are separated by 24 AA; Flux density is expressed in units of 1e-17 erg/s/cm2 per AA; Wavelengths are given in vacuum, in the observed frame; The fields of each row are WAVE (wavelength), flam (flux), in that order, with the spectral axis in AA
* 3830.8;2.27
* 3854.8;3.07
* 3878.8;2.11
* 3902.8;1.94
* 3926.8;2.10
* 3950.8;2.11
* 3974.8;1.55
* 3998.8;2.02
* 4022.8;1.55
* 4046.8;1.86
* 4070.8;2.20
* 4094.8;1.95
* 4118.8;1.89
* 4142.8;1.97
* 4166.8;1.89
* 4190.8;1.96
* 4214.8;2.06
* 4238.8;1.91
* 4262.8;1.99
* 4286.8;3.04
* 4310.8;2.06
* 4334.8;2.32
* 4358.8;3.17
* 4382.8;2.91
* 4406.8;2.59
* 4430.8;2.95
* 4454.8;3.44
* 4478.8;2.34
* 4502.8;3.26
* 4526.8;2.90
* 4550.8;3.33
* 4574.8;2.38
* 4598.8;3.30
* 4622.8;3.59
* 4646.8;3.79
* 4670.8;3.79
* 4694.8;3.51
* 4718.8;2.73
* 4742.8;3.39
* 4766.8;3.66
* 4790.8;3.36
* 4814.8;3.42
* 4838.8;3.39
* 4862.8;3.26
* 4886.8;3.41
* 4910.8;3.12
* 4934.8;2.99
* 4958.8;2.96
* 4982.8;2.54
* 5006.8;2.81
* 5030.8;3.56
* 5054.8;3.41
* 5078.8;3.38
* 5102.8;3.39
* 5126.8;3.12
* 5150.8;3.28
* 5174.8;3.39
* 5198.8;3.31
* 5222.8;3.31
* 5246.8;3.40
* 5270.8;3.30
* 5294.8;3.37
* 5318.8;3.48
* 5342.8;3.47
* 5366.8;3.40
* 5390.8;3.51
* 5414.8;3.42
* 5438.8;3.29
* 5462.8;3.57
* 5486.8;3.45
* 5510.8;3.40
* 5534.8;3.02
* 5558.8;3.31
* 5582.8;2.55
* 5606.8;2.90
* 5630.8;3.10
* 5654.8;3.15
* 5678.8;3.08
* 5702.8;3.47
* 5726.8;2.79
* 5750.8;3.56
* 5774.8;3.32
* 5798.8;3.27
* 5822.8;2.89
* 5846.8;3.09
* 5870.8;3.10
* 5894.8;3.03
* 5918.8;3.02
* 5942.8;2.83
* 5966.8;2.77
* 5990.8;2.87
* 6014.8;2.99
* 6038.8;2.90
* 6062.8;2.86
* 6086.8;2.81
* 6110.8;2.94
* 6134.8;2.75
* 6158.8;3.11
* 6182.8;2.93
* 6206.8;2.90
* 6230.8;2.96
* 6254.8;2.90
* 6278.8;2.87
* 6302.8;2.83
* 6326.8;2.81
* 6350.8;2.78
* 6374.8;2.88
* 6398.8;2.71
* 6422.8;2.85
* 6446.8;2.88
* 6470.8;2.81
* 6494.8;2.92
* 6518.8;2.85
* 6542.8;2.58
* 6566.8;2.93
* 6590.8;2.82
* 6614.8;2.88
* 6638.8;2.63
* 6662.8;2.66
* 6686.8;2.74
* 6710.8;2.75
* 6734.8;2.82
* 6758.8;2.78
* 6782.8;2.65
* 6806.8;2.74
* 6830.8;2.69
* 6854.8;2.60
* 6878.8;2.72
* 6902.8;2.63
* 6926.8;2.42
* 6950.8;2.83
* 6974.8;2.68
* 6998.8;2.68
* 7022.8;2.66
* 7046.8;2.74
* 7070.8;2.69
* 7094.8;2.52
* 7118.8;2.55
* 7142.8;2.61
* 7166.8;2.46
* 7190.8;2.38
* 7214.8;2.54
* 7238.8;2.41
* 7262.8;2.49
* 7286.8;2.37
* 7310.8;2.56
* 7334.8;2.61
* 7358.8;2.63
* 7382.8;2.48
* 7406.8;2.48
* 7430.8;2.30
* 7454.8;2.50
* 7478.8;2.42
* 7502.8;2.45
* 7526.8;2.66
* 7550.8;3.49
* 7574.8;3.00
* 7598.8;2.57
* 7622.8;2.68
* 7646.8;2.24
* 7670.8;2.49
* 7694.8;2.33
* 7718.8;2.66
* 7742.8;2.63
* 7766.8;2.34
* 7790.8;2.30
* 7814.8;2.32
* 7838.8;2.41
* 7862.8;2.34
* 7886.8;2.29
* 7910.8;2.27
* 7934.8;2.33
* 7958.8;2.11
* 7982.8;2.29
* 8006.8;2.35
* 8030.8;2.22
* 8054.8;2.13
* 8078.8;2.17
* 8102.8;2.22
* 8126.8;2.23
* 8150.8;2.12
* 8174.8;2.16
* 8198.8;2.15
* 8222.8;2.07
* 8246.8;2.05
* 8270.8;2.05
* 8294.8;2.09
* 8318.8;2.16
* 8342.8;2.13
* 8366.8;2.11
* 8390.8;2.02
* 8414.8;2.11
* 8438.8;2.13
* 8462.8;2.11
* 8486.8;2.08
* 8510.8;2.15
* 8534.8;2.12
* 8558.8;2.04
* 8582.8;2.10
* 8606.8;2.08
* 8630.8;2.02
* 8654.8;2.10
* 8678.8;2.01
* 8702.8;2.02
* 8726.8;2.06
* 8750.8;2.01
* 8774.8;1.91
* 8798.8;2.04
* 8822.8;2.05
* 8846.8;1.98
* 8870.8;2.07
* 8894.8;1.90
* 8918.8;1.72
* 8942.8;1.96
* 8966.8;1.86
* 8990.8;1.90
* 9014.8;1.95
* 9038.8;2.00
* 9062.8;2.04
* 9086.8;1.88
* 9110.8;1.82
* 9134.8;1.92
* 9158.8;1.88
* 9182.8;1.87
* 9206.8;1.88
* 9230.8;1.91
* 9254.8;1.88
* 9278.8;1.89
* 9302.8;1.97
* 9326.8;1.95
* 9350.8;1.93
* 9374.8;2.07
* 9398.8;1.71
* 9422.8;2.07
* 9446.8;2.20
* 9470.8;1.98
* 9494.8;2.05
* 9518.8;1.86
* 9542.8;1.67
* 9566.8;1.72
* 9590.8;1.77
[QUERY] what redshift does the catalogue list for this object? 0.15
